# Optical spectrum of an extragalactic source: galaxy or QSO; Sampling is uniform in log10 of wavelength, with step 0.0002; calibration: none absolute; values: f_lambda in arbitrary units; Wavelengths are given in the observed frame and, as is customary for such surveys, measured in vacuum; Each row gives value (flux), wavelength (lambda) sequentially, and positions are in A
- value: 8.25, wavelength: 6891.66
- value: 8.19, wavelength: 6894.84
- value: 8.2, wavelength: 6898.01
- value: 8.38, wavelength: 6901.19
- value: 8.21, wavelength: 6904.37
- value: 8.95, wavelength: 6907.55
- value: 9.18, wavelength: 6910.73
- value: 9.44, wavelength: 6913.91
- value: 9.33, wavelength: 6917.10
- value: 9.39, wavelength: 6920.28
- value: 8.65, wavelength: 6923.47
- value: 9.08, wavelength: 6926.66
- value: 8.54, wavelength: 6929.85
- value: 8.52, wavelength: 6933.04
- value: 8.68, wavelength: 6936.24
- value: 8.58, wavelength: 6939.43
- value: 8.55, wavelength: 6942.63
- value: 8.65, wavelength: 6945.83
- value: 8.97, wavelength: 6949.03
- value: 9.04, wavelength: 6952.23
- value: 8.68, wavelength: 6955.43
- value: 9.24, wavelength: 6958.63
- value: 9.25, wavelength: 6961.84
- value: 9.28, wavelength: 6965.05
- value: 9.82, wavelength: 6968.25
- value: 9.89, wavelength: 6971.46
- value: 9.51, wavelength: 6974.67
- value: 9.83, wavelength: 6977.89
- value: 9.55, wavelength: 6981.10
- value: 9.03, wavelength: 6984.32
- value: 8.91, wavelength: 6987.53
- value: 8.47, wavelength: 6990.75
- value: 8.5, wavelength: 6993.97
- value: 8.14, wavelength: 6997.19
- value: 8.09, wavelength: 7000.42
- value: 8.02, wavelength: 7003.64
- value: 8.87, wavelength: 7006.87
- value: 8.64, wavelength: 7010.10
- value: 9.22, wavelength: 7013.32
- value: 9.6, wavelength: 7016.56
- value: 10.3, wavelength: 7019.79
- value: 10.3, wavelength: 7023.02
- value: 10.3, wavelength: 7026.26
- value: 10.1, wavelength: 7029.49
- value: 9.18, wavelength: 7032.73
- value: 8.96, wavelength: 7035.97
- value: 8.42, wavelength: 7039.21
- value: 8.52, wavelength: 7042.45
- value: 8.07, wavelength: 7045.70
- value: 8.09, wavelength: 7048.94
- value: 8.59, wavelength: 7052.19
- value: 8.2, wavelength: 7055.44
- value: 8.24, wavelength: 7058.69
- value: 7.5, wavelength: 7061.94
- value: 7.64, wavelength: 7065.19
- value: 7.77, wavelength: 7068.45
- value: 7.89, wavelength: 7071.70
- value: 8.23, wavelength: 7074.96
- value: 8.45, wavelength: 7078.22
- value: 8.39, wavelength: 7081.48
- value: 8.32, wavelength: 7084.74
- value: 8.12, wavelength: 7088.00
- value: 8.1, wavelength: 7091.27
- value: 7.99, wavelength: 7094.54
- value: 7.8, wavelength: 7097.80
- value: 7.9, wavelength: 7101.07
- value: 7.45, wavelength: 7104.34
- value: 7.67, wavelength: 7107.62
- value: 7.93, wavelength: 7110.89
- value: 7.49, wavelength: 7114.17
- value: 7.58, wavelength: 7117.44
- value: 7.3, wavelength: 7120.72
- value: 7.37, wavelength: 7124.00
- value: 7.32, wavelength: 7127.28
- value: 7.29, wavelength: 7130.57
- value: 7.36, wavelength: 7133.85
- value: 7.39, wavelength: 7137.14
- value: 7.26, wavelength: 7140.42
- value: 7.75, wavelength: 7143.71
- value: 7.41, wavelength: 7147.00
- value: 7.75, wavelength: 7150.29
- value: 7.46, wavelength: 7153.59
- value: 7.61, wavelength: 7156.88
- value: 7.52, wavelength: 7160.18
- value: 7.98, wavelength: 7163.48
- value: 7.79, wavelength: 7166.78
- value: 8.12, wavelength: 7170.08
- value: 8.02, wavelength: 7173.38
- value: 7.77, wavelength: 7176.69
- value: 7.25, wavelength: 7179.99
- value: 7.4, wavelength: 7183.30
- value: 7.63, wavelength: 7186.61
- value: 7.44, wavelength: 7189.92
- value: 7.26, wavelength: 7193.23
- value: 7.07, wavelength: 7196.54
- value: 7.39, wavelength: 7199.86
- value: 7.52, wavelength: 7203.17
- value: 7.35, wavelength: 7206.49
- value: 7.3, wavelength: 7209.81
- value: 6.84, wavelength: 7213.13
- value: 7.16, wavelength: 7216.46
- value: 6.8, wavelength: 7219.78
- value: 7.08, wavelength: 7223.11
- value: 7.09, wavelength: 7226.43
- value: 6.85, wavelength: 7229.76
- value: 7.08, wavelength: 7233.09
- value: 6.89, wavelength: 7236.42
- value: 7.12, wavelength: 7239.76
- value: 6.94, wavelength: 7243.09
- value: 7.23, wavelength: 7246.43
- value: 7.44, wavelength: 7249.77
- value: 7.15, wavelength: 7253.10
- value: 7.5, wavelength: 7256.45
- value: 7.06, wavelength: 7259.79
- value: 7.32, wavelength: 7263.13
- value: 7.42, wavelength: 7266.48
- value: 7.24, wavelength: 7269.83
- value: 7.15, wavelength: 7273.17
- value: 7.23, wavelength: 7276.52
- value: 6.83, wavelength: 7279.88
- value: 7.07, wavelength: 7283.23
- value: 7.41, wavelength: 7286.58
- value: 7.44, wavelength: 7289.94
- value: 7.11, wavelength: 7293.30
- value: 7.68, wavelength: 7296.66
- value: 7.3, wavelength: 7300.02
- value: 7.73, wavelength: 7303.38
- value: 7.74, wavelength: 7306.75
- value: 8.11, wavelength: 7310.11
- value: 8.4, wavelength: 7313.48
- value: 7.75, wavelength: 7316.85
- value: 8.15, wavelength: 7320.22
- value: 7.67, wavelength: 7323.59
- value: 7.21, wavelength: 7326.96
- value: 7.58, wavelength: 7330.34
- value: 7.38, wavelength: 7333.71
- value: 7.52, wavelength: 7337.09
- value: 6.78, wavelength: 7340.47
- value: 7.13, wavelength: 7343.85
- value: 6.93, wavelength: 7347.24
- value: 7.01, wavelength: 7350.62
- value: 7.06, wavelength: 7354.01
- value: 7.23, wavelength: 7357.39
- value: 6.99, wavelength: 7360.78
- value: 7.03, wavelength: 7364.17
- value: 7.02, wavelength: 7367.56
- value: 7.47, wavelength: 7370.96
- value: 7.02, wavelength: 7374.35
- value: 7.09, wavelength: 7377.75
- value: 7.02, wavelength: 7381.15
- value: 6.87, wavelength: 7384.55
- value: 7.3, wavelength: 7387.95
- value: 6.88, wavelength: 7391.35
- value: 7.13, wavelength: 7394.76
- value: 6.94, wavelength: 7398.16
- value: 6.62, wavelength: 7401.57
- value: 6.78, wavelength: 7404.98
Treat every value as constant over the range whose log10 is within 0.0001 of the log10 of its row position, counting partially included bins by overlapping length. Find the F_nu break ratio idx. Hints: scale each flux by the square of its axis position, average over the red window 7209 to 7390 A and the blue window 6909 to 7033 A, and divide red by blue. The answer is 0.87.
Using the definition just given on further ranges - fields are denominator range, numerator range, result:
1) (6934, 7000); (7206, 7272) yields 0.86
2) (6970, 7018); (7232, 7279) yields 0.87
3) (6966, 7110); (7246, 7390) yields 0.92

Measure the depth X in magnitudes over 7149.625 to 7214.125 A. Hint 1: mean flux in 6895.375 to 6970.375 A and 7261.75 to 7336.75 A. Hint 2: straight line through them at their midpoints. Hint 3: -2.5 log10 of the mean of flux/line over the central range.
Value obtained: 0.06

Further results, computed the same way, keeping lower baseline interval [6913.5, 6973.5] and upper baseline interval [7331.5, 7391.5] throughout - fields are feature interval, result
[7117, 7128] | 0.115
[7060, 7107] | 0.056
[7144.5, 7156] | 0.072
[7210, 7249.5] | 0.100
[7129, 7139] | 0.112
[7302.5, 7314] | -0.088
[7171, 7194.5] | 0.051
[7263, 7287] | 0.046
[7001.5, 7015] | 0.008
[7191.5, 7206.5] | 0.077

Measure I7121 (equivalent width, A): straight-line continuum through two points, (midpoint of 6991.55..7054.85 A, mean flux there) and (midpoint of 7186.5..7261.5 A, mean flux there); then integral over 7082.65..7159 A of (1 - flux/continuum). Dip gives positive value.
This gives 4.1 A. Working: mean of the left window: 8.92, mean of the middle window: 7.64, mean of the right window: 7.17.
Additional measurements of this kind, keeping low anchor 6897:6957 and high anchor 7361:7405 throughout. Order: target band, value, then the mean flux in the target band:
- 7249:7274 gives 0.7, 7.29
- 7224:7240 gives 1.3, 7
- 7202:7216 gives 0.8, 7.23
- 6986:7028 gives -2.7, 9.03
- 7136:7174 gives 1.2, 7.67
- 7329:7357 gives 0.0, 7.17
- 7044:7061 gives 0.2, 8.21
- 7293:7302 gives -0.1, 7.42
